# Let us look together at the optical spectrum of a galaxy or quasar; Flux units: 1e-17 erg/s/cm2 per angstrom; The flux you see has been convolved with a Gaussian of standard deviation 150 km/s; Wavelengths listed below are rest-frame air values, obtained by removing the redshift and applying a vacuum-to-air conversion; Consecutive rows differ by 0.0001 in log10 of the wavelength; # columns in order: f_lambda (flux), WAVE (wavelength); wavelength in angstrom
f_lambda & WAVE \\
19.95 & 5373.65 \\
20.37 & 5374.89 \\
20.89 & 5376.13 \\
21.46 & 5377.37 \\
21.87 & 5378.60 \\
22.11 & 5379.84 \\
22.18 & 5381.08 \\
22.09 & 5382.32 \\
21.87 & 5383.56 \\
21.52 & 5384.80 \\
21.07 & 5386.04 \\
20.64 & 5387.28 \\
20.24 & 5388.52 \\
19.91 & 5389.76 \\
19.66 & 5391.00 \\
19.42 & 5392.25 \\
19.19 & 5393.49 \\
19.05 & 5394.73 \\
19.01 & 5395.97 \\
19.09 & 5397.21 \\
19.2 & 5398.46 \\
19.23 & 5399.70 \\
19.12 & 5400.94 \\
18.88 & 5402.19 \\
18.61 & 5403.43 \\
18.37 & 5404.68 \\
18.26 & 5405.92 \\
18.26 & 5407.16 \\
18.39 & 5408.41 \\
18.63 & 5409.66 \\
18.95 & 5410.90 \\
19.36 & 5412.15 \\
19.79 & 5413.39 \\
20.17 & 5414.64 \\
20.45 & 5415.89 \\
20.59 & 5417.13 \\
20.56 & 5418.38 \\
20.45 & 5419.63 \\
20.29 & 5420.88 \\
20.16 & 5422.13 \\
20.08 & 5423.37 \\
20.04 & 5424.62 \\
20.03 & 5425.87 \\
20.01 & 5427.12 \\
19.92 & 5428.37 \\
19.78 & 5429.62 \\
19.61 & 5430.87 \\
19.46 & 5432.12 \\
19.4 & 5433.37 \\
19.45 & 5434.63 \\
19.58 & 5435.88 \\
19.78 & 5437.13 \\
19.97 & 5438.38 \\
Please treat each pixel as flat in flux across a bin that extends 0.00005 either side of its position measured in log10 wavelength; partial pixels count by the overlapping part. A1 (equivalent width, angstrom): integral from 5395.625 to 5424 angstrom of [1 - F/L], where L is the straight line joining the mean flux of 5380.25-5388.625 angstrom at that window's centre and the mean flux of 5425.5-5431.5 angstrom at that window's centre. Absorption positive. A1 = 1.6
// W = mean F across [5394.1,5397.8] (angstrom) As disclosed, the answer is 19.1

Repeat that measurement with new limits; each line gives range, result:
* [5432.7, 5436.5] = 19.4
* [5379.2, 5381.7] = 22.1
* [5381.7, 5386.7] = 21.6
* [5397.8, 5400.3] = 19.2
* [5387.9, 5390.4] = 20.1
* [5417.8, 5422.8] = 20.4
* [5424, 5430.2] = 20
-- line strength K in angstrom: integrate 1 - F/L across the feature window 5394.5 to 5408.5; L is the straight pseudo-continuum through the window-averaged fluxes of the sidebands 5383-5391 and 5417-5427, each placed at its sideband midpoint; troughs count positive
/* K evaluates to 1.2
